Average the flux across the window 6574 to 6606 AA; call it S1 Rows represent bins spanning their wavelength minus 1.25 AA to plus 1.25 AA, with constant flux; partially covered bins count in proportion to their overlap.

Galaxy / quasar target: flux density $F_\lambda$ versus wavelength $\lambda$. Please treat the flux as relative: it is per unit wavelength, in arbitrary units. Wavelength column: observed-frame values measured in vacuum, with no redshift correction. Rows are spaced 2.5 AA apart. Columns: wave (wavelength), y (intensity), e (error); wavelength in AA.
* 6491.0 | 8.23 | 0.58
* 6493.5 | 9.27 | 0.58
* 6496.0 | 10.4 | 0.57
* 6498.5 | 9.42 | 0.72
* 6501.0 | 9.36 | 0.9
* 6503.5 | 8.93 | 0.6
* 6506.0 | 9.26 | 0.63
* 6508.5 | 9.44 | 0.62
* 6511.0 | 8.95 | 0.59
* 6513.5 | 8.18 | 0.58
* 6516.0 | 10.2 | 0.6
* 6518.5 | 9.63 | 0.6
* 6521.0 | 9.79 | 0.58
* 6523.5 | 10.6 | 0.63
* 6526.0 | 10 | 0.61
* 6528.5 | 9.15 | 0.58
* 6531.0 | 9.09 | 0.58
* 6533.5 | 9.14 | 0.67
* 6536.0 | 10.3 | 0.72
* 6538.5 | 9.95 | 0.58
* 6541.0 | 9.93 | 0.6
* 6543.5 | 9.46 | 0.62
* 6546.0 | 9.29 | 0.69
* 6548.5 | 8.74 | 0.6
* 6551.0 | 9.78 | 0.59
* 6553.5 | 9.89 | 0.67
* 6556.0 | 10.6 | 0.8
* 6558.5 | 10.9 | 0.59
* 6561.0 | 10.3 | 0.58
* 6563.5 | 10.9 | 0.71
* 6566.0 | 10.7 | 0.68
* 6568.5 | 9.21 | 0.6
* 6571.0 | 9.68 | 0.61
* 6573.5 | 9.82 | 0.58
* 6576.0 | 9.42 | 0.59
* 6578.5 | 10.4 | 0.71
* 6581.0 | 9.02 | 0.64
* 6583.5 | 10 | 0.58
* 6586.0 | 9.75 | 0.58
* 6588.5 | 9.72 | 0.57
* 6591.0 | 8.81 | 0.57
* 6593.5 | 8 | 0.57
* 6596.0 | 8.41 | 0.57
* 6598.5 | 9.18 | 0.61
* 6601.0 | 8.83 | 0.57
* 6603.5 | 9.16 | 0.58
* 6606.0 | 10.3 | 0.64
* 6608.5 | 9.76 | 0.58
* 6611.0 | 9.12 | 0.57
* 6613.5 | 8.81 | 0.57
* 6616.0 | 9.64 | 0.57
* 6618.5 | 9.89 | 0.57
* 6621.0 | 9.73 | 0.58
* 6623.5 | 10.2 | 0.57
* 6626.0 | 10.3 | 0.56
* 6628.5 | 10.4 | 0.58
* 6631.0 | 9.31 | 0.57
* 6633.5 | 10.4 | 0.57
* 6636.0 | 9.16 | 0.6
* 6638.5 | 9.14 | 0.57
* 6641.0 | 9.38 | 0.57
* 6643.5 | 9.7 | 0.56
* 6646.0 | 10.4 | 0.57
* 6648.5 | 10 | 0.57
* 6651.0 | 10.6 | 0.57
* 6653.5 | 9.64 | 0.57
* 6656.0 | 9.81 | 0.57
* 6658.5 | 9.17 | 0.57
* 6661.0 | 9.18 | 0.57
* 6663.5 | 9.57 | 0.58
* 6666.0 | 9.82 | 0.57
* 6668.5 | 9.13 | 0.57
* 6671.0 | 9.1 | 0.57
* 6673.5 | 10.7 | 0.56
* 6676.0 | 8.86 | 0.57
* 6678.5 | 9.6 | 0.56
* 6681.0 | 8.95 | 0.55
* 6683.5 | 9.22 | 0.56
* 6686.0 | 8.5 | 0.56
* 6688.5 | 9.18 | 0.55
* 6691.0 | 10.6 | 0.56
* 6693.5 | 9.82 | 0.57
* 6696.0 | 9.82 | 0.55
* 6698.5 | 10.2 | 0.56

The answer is 9.28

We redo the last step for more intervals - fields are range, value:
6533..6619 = 9.63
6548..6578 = 10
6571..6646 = 9.53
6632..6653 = 9.83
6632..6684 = 9.6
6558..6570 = 10.4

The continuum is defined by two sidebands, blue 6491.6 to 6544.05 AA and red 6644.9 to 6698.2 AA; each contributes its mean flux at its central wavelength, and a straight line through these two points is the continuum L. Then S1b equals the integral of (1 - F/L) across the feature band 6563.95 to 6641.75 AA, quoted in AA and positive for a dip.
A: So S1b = 0.2 AA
